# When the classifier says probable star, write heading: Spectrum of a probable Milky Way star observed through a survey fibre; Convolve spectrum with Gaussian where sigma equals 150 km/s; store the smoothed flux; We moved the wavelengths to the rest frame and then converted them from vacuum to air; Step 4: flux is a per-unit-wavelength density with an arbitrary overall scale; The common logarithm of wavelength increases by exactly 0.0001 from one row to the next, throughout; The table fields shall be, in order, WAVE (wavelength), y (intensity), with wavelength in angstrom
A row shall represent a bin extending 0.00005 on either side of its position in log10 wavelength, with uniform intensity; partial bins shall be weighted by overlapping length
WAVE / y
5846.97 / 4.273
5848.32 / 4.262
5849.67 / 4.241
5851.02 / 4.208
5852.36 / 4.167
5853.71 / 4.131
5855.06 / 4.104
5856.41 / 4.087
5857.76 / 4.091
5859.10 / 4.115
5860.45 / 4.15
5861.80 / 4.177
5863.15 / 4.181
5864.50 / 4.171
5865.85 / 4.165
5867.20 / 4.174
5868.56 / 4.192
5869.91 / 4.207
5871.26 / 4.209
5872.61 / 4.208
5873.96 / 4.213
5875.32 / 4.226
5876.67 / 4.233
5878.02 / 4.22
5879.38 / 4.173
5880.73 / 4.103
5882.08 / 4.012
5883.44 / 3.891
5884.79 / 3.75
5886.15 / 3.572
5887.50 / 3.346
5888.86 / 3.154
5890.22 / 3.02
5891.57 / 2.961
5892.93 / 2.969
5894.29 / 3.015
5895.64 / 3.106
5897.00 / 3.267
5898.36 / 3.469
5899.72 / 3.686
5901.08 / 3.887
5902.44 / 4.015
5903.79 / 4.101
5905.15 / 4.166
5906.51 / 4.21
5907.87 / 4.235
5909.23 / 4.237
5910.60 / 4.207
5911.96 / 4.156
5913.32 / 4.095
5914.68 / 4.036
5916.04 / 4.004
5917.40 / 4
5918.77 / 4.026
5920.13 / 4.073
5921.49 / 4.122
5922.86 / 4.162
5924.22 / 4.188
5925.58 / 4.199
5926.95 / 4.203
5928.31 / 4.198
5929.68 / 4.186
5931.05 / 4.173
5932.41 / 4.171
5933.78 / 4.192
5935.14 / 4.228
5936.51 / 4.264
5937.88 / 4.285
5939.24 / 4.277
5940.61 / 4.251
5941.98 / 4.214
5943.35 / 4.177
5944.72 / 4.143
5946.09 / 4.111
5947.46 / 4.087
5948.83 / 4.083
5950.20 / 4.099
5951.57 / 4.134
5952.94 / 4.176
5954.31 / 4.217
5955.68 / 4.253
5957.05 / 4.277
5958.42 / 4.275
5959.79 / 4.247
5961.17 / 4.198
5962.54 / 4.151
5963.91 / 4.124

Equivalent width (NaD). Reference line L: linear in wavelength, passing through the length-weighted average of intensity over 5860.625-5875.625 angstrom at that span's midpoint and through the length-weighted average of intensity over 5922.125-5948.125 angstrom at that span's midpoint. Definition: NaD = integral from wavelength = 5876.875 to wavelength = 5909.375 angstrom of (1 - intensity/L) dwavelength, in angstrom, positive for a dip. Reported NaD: 3.9 angstrom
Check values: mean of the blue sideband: 4.19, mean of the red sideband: 4.19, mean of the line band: 3.69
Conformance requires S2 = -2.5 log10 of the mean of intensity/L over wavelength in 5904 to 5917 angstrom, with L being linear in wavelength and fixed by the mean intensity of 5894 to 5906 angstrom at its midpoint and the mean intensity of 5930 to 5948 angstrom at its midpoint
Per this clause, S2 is -0.09 mag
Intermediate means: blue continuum 3.67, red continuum 4.2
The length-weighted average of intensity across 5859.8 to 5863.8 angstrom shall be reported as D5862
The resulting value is 4.17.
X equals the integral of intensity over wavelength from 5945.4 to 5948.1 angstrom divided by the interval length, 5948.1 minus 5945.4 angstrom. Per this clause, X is 4.1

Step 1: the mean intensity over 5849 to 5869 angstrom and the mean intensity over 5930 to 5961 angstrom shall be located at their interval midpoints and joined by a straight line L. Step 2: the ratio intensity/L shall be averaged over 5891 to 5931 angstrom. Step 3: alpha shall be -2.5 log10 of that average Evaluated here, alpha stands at 0.07 mag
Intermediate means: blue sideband 4.16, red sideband 4.2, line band 3.91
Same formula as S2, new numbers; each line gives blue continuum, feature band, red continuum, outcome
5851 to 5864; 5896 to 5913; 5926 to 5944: 0.062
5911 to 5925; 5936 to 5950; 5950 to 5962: -0.003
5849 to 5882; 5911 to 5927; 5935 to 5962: 0.022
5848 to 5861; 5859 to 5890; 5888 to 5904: -0.068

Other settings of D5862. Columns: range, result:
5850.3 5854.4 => 4.17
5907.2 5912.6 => 4.2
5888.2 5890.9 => 3.09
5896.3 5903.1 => 3.66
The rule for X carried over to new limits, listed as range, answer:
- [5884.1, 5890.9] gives 3.37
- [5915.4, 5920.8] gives 4.02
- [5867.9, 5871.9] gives 4.21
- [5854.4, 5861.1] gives 4.11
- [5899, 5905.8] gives 3.97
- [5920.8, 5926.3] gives 4.17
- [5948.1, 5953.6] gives 4.12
